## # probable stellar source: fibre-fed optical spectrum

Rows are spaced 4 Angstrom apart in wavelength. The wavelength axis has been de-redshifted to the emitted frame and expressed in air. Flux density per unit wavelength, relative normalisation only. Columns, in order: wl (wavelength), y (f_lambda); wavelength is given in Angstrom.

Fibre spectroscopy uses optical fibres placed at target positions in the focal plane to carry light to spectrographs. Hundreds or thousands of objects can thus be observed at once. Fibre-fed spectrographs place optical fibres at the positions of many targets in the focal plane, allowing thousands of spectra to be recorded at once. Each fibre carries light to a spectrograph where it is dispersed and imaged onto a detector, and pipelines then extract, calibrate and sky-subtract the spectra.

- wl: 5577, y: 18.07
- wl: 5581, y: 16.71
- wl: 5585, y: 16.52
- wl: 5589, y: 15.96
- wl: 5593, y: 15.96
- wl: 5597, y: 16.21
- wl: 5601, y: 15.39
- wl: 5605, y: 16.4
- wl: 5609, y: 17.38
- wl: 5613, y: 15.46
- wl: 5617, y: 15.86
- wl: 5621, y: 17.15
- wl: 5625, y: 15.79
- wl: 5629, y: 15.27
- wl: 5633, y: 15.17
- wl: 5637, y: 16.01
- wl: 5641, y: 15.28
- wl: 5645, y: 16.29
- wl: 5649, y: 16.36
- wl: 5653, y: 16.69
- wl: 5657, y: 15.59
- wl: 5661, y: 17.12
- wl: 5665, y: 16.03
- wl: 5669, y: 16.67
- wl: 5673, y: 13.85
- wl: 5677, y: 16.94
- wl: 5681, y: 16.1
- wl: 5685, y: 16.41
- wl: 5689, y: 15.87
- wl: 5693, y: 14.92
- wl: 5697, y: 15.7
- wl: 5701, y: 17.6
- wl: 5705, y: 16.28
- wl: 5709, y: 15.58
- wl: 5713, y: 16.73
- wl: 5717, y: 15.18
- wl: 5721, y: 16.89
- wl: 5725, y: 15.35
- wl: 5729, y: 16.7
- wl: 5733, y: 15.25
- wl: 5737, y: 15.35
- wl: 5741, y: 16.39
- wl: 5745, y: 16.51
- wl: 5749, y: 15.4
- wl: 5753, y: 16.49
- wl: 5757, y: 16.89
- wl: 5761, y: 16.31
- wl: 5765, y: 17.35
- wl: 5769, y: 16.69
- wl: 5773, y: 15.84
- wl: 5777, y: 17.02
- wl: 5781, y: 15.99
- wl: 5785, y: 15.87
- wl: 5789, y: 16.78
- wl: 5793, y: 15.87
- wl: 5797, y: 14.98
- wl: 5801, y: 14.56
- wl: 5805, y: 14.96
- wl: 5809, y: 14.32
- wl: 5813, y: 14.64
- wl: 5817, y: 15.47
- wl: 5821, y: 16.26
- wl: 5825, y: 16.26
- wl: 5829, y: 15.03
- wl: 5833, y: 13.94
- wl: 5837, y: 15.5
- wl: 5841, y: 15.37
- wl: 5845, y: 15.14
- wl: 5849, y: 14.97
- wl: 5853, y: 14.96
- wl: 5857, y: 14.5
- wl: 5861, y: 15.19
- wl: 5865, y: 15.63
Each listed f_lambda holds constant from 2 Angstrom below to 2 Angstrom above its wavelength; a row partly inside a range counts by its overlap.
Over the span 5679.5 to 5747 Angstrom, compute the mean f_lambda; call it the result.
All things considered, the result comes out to 16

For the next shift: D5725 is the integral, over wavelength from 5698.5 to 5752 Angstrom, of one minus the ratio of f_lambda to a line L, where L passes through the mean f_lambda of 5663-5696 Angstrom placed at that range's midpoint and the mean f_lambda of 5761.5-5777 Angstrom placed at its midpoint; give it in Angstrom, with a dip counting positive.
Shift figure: 0.5 Angstrom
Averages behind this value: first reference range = 15.8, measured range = 16.1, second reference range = 16.6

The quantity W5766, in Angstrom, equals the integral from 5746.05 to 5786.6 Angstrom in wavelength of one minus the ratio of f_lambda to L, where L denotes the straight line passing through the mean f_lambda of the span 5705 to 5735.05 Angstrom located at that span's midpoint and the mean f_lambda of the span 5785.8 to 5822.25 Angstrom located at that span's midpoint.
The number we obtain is -2.0 Angstrom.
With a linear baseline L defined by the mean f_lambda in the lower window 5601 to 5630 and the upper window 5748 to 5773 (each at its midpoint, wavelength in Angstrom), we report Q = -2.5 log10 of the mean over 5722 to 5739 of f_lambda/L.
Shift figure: 0.048 mag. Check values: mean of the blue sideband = 16.2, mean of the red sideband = 16.5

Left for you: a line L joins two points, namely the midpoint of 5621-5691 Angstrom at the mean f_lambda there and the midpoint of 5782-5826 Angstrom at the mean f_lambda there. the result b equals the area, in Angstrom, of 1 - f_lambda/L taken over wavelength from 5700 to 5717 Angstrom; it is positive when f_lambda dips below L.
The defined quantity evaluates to -0.6 Angstrom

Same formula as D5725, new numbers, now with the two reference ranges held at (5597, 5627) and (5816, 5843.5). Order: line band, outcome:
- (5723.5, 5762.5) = -0.9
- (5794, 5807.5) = 0.5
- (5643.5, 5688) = -0.5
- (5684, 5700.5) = 0.1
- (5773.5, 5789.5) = -0.8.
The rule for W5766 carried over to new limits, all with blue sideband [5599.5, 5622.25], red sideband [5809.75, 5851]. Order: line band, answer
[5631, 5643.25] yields 0.5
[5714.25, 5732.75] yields -0.3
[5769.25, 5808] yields -0.9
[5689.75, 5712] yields -0.3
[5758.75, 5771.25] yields -1.0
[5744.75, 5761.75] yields -0.8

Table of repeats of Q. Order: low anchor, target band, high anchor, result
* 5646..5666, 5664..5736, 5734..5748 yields 0.01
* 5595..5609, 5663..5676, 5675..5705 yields 0.04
